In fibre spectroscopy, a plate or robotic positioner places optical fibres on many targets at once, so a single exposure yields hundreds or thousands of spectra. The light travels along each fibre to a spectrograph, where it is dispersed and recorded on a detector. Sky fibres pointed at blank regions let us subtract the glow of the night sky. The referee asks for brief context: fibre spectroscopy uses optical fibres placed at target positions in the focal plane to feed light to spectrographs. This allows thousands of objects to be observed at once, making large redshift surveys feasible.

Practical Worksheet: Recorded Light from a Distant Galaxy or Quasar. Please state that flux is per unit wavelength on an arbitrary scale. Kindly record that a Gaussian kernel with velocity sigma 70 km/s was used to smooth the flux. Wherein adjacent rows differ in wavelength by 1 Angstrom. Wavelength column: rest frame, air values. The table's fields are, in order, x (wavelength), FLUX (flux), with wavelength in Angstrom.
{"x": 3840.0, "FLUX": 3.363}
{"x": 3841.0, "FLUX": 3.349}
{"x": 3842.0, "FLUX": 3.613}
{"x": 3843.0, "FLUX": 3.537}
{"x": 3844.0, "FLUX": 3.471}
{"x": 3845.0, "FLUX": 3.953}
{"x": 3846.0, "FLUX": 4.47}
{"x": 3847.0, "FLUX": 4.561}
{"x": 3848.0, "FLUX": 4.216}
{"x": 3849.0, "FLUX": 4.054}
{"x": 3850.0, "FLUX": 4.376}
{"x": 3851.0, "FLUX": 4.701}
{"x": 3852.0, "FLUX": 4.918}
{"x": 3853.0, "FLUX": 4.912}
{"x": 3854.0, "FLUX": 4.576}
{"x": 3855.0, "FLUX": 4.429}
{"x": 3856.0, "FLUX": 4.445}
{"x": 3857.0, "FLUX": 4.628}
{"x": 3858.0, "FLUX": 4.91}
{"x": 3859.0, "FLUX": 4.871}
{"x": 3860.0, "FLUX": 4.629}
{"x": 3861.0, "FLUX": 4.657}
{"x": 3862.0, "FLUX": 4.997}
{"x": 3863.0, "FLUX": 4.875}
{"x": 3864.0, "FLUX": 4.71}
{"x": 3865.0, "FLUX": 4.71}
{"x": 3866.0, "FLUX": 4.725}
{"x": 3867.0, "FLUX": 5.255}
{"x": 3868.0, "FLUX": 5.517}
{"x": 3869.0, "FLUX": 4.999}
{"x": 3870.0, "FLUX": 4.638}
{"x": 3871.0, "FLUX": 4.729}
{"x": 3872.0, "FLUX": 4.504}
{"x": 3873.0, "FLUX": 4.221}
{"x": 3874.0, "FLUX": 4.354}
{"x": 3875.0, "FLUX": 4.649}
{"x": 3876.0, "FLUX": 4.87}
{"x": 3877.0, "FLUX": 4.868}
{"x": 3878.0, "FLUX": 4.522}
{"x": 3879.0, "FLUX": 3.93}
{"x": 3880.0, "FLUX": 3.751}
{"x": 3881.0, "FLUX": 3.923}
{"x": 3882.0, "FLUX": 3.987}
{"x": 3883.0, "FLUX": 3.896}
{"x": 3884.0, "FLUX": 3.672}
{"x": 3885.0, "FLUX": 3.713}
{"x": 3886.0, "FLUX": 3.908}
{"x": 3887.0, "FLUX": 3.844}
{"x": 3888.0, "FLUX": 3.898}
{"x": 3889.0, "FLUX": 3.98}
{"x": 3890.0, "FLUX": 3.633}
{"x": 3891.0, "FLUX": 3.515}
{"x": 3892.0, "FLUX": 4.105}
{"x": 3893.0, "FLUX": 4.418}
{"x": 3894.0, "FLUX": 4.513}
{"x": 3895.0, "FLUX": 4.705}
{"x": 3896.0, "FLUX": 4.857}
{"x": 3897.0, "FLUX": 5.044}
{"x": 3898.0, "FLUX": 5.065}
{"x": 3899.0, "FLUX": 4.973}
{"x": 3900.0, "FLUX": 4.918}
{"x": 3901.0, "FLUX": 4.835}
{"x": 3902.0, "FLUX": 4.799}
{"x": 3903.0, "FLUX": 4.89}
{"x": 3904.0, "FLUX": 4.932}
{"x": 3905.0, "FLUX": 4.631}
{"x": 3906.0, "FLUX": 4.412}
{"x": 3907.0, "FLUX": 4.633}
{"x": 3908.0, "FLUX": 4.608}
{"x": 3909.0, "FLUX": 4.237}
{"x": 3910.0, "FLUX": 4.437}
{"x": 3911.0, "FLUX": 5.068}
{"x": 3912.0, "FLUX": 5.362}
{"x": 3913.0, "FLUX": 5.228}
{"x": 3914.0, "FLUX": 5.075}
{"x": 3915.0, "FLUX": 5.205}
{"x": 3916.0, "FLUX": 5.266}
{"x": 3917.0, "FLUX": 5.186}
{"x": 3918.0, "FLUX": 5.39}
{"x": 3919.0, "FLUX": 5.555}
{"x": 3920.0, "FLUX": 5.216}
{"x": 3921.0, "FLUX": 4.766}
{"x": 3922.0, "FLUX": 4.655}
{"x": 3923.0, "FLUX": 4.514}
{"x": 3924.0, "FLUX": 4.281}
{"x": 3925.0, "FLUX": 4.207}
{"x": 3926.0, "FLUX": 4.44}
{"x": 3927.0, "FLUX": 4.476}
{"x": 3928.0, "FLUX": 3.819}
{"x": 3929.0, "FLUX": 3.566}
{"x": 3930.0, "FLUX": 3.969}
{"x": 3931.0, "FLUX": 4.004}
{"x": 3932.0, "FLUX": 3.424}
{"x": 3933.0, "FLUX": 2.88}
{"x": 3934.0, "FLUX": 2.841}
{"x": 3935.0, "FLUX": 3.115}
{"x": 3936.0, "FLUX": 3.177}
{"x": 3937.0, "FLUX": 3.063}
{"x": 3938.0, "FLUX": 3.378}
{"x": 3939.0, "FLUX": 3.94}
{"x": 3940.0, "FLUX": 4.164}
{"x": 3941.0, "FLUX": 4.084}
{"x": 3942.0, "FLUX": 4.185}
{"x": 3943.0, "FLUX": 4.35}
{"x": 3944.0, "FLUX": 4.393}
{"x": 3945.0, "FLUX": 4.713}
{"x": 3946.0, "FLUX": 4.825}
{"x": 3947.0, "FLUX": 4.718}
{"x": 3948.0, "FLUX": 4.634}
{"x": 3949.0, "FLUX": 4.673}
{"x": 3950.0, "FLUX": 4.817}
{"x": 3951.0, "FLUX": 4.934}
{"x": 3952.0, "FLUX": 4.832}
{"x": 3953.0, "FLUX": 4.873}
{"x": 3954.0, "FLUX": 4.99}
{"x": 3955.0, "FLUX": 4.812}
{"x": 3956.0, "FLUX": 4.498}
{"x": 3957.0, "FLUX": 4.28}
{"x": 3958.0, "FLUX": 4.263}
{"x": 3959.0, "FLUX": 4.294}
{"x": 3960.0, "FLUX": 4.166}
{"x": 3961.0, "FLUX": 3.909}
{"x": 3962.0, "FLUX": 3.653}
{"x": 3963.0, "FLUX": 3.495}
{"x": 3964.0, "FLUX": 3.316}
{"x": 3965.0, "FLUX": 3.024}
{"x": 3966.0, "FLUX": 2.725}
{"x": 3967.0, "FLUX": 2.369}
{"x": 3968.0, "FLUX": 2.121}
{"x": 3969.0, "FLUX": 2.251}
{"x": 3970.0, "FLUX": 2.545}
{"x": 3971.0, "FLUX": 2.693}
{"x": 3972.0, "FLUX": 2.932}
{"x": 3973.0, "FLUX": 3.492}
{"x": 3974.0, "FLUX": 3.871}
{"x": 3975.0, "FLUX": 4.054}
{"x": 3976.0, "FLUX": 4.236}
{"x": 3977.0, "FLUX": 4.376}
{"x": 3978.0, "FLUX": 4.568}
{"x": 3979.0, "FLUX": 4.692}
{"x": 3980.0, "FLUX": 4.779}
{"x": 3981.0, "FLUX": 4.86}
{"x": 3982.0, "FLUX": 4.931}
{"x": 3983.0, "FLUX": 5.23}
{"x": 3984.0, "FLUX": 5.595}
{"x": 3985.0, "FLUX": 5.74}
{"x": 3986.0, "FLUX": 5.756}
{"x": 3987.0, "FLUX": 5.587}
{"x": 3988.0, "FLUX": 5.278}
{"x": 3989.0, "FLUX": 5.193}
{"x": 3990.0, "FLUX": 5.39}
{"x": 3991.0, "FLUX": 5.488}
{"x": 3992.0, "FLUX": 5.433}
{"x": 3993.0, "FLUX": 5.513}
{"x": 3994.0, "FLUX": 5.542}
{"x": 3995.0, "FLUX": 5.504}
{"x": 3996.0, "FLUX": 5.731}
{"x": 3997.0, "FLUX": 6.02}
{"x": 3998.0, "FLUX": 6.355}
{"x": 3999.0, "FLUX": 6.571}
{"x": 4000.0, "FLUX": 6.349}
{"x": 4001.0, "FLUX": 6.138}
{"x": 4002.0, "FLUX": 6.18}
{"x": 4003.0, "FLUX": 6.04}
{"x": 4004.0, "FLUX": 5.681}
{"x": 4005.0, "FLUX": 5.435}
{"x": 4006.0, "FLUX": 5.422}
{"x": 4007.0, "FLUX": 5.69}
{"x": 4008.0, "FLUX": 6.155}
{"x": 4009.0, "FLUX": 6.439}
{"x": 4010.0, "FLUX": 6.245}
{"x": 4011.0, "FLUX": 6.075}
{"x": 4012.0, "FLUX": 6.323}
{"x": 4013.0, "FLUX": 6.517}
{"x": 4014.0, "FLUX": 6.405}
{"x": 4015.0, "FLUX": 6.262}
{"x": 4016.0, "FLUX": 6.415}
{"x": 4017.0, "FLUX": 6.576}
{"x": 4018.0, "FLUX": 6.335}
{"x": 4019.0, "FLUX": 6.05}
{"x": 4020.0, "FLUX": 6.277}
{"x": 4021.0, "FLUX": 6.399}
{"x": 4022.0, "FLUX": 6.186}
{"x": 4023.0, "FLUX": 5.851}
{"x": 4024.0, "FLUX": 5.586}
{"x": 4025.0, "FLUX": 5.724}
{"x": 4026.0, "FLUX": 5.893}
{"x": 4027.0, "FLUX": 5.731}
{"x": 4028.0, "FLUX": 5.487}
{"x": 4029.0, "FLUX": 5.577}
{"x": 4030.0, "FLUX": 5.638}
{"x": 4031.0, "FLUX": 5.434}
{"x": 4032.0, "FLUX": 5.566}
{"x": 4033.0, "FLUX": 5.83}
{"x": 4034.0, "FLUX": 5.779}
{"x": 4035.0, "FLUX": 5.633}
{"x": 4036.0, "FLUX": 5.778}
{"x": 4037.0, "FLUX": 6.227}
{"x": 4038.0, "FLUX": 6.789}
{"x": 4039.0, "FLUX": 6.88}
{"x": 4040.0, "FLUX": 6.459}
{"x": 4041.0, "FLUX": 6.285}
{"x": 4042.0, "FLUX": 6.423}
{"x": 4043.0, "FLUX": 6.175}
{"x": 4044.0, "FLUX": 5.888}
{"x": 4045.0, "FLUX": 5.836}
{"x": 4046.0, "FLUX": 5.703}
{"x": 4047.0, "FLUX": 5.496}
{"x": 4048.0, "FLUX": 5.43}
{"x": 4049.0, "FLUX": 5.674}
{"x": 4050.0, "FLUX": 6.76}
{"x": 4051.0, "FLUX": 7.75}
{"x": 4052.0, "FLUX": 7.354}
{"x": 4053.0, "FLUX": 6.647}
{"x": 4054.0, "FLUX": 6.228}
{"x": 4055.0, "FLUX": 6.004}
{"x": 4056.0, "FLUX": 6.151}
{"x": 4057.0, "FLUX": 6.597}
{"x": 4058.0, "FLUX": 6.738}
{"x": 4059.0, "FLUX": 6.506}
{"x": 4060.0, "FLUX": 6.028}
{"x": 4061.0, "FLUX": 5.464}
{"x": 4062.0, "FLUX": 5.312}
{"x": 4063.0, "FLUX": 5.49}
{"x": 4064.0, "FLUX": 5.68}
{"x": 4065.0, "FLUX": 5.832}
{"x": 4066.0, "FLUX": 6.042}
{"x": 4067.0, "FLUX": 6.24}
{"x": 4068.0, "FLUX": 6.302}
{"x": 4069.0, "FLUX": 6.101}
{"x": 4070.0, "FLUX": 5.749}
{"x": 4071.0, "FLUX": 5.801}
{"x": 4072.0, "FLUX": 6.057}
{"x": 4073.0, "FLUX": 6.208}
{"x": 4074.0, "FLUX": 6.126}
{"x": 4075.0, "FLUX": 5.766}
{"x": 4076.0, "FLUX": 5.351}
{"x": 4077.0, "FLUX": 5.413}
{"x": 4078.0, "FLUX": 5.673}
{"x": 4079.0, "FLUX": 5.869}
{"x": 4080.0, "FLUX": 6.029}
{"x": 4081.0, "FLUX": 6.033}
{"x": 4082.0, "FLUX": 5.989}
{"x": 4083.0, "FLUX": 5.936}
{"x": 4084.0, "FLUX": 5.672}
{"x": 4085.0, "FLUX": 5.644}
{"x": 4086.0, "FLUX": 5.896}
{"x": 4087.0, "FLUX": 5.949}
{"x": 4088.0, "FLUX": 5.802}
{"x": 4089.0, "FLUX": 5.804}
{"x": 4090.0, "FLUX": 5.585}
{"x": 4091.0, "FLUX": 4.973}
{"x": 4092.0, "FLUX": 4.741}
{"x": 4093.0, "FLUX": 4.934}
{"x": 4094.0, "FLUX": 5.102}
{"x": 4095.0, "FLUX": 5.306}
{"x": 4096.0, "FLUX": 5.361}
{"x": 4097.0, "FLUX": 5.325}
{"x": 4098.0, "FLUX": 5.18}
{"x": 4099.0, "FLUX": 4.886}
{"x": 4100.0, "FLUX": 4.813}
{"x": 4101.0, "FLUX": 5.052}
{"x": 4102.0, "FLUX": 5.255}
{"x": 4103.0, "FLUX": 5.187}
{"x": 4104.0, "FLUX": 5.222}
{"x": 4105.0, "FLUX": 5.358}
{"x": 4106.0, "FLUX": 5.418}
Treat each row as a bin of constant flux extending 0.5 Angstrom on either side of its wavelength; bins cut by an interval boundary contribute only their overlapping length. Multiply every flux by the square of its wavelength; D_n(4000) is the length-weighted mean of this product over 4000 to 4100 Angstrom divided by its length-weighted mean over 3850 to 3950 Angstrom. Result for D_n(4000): 1.43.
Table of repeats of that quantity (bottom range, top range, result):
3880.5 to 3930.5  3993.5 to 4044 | 1.41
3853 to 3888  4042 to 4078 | 1.48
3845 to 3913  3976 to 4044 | 1.37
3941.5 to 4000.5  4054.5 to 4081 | 1.37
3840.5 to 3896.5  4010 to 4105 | 1.48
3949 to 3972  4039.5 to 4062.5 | 1.73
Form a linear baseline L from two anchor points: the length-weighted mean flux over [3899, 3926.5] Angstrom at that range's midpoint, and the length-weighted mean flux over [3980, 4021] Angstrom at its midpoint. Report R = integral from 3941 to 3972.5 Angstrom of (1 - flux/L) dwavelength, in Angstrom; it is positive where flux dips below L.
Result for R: 8.2 Angstrom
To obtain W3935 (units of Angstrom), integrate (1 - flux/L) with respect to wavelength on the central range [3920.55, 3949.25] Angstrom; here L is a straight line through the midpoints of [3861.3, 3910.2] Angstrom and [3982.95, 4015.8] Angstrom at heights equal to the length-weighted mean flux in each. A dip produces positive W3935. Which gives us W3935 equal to 5.9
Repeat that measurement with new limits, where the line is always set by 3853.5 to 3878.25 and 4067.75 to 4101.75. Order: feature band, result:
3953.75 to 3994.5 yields 6.9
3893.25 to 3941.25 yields 4.6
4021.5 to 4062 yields -4.8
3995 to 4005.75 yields -1.5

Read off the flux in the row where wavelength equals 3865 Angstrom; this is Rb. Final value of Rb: 4.71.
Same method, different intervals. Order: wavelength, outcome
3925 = 4.207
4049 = 5.674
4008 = 6.155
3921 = 4.766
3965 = 3.024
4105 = 5.358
